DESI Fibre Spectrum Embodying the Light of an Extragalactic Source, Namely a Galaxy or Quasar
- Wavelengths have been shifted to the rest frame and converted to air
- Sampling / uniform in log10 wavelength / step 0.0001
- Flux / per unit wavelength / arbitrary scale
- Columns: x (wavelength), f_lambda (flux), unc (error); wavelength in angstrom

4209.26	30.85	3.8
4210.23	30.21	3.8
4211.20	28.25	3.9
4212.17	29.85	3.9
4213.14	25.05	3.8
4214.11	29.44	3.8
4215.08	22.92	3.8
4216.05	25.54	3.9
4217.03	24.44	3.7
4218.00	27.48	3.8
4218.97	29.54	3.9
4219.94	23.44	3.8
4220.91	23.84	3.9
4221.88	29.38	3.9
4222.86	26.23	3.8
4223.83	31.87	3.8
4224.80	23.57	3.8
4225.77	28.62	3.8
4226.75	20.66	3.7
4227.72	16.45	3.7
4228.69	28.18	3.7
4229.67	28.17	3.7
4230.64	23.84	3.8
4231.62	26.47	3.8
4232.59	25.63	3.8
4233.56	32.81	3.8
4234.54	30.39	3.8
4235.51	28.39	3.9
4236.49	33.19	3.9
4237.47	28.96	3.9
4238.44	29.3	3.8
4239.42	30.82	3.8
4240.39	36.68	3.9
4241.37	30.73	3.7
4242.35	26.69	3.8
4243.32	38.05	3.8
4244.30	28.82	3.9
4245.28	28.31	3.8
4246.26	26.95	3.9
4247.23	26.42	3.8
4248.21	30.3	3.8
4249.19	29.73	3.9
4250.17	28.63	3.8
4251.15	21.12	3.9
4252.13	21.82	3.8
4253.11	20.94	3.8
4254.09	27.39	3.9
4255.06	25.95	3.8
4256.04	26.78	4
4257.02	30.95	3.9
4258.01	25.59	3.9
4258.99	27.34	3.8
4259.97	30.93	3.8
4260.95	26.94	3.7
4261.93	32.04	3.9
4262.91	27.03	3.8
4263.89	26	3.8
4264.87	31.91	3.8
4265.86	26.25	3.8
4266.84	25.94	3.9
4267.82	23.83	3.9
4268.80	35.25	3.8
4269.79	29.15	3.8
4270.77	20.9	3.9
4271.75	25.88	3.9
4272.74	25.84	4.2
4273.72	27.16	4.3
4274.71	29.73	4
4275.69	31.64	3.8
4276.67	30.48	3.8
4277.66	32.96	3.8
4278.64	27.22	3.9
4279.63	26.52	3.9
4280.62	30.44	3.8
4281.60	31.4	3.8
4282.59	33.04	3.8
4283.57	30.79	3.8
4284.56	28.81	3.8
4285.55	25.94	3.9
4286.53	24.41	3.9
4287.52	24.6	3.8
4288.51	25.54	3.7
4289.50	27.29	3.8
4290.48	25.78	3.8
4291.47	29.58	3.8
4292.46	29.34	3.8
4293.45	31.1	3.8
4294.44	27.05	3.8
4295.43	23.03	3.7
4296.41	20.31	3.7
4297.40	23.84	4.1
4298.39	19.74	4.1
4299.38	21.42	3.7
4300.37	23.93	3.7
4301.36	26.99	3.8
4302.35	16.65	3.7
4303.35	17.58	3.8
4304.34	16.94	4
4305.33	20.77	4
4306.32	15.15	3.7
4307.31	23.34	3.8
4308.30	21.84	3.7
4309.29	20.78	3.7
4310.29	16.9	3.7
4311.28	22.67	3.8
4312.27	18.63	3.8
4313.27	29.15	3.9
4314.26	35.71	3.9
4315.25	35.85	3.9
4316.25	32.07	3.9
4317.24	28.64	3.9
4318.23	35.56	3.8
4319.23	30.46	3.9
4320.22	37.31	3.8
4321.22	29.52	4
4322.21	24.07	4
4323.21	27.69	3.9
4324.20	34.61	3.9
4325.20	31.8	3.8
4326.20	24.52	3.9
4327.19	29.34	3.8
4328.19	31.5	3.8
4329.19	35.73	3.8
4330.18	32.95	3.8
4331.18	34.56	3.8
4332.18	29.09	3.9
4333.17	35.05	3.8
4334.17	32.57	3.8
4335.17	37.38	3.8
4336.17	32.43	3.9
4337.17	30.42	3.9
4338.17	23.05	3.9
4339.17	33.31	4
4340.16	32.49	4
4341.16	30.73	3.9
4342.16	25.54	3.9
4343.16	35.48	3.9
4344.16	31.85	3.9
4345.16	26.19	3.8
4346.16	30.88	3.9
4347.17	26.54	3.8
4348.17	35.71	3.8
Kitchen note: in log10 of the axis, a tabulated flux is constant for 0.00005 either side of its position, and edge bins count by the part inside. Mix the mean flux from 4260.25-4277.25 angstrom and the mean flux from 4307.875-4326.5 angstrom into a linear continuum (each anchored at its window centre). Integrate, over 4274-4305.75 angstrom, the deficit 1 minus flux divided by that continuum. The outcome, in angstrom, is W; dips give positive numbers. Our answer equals 2.35 angstrom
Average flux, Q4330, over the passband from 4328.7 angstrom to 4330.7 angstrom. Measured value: 34.4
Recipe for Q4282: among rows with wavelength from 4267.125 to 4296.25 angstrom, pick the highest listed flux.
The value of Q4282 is 35.25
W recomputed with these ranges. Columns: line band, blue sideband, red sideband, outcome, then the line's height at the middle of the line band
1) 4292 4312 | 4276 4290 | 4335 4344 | 5.1 angstrom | 29.4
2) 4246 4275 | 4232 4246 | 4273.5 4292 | 2.4 angstrom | 29.6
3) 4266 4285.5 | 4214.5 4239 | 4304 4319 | -2.2 angstrom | 25.8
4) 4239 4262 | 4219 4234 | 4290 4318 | -2.5 angstrom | 25.5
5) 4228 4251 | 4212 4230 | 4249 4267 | -2.4 angstrom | 26.5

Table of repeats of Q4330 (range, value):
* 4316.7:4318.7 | 32.2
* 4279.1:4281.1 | 28.3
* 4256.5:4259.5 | 27.9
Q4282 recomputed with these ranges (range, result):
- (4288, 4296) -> 31.1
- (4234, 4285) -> 38.05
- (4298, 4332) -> 37.31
